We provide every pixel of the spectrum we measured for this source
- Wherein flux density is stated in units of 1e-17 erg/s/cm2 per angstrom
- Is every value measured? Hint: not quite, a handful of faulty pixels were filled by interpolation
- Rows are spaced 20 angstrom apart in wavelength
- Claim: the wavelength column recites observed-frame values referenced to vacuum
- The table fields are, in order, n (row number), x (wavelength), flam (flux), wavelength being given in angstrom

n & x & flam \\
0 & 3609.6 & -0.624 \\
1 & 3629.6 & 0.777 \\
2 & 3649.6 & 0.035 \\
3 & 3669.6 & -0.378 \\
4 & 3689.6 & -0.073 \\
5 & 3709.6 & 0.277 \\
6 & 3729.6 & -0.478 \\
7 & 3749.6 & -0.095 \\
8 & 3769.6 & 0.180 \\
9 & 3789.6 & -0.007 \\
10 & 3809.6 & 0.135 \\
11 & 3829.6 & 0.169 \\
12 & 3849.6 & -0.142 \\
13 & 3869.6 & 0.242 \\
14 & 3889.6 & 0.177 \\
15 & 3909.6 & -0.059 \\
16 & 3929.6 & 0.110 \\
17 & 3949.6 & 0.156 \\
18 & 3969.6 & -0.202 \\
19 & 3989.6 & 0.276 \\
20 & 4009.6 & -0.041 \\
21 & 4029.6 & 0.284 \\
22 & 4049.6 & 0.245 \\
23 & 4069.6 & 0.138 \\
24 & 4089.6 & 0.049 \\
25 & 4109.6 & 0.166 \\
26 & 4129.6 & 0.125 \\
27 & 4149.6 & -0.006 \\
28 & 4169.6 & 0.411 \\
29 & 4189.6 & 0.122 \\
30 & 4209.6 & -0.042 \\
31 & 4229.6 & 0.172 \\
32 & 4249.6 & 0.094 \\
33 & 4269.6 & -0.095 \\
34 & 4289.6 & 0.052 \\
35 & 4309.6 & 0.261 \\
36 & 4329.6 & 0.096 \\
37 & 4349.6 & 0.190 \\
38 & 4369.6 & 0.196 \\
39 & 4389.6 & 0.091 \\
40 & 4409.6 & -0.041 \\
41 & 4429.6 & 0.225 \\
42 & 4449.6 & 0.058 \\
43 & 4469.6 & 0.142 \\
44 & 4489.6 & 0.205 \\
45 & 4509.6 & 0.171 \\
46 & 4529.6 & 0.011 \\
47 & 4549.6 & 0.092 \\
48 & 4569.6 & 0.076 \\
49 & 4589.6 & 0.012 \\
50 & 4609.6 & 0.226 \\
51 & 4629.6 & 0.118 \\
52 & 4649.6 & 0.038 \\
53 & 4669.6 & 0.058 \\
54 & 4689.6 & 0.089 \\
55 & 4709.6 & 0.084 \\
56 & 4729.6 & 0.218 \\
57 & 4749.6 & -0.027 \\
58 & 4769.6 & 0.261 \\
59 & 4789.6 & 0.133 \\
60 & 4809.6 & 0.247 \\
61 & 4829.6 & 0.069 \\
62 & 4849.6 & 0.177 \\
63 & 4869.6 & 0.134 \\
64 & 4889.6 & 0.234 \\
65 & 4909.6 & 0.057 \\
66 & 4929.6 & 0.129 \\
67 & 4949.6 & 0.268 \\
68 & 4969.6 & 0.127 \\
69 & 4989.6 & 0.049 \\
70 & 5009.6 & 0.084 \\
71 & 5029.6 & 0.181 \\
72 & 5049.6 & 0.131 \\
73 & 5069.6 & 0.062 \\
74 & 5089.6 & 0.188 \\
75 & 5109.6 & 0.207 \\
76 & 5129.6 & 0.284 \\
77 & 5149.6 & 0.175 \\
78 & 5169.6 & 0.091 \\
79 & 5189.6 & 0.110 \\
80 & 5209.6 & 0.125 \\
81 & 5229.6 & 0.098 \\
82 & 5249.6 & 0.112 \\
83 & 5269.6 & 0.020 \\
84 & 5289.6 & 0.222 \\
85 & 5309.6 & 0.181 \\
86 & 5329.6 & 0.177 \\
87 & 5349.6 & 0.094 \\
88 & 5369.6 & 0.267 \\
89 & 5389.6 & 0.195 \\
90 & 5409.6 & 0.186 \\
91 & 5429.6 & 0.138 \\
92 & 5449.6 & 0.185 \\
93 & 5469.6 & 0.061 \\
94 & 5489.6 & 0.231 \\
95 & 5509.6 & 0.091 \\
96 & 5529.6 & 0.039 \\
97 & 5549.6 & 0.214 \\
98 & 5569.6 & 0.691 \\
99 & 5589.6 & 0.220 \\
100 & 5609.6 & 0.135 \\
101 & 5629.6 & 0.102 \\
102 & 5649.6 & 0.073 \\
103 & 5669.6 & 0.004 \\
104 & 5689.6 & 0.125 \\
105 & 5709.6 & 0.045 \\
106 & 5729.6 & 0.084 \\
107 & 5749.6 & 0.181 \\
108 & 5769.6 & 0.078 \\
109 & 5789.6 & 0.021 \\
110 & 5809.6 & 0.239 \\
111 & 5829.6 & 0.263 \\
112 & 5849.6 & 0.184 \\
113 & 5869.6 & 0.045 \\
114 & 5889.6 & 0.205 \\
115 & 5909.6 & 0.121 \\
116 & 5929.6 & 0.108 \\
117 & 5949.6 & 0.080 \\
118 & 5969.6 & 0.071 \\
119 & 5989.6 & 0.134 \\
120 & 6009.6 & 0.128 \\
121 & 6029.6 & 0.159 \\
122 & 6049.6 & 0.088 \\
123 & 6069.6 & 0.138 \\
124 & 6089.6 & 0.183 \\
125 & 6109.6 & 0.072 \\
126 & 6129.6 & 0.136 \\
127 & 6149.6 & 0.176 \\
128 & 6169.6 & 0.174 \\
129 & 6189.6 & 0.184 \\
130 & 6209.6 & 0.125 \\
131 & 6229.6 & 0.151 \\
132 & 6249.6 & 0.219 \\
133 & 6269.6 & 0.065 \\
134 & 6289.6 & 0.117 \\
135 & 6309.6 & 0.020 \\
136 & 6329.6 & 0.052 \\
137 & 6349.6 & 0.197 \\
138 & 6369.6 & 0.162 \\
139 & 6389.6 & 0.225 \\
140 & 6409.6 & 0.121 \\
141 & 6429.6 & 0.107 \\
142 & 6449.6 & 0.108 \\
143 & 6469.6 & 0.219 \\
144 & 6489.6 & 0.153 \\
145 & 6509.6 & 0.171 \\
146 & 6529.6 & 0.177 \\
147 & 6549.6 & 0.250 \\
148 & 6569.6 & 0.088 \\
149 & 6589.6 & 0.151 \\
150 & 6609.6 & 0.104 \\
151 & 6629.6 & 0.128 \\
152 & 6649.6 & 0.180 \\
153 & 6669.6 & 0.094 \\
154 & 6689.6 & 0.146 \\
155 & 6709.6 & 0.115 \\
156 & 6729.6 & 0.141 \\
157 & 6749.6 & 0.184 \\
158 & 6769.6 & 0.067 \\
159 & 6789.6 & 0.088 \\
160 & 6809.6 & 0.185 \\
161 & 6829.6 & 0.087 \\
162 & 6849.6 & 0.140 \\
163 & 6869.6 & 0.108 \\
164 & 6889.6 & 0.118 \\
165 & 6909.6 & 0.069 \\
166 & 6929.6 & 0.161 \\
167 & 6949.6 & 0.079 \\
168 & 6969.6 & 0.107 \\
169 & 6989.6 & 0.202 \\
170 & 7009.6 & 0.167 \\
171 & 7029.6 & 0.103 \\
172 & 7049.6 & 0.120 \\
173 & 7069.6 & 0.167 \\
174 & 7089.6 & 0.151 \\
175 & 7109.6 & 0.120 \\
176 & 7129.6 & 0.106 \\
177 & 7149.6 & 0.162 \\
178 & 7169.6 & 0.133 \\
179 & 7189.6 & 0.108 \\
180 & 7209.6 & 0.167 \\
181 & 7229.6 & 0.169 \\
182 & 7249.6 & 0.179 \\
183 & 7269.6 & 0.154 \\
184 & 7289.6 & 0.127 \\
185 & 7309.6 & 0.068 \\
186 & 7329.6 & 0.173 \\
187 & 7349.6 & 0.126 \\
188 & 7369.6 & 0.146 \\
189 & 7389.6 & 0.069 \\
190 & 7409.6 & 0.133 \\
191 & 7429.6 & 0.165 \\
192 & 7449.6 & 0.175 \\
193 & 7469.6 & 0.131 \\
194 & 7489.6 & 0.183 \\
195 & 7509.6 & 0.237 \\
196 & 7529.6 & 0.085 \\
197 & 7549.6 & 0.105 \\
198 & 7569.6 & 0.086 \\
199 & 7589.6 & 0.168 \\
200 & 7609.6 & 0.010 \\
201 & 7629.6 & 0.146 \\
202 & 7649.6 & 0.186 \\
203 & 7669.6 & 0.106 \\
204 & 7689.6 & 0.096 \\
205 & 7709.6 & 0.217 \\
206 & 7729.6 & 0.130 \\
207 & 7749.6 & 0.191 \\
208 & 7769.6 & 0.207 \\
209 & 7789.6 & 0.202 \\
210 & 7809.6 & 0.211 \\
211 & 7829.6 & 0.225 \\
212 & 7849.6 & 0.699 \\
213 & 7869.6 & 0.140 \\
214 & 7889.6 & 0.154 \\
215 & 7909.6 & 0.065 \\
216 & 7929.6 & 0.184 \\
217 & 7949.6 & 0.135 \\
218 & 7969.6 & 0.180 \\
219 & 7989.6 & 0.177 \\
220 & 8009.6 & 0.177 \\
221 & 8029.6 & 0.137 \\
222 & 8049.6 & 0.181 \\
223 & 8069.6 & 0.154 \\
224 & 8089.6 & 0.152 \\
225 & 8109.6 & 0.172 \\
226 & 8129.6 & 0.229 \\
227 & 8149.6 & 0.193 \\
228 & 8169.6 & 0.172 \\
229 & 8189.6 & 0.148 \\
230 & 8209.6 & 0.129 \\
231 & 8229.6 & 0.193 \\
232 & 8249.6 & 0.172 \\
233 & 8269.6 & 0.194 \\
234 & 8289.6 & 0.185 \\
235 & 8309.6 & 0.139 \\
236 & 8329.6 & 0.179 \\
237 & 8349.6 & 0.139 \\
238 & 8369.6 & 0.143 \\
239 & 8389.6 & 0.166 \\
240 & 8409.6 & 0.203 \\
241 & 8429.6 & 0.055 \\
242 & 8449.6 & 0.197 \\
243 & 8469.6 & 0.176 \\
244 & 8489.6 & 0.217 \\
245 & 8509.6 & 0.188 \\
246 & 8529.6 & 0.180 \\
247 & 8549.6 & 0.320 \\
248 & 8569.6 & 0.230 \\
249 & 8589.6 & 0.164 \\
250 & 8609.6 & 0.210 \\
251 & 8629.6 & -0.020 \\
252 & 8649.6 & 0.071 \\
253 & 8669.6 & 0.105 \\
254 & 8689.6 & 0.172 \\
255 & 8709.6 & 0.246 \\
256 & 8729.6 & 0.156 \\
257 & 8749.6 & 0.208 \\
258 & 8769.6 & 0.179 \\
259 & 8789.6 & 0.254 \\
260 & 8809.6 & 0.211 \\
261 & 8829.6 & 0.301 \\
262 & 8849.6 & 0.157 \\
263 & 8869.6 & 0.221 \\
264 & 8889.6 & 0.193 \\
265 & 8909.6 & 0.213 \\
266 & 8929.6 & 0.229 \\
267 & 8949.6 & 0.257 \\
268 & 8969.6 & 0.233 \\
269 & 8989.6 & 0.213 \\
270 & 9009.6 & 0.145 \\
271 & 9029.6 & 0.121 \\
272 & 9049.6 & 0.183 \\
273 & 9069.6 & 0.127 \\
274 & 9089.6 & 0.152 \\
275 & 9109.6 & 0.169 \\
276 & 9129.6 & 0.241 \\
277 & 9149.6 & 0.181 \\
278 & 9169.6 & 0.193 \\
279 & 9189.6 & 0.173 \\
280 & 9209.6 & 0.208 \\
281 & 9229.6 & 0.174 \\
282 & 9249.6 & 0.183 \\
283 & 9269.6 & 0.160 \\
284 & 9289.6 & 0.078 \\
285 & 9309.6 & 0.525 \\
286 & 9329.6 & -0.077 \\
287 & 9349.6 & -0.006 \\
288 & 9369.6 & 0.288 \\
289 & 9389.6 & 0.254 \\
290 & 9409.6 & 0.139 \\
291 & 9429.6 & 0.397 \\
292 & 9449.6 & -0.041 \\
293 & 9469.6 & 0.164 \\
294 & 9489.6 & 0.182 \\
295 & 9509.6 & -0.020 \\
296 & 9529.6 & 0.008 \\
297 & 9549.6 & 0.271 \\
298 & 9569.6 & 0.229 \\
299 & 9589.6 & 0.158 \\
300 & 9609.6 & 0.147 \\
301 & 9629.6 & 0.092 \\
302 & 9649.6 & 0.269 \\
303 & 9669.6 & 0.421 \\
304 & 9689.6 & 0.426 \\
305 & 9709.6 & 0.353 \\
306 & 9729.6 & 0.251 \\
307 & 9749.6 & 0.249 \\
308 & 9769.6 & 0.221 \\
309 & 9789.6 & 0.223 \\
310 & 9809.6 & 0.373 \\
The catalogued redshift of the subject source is 1.10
